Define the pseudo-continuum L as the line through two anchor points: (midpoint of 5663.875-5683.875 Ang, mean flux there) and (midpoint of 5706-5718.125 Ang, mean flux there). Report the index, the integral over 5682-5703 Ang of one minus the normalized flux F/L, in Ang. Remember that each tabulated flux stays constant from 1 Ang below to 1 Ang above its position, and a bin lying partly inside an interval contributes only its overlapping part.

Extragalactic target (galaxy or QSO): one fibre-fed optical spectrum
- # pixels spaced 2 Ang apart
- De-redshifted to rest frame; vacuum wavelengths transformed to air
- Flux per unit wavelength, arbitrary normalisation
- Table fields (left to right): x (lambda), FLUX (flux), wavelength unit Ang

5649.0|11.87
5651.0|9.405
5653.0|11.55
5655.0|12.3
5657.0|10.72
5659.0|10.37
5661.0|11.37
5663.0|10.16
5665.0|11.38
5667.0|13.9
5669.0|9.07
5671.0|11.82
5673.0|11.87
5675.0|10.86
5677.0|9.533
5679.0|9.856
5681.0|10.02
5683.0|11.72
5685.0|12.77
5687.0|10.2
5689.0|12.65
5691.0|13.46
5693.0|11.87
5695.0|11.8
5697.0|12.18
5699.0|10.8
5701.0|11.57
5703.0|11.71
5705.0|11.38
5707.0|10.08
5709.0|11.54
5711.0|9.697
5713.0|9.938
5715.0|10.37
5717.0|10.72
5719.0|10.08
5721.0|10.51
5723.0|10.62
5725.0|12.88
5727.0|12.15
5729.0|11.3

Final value -2.35 Ang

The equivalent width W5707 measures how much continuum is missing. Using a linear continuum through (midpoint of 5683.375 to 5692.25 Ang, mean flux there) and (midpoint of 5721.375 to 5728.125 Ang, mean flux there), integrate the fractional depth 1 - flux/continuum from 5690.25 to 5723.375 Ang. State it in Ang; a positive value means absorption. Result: 2.53 Ang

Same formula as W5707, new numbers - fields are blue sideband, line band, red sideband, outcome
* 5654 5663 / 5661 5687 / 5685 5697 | 1.1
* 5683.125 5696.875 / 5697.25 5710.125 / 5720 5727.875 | 0.7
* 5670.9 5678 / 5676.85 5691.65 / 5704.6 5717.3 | -0.7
